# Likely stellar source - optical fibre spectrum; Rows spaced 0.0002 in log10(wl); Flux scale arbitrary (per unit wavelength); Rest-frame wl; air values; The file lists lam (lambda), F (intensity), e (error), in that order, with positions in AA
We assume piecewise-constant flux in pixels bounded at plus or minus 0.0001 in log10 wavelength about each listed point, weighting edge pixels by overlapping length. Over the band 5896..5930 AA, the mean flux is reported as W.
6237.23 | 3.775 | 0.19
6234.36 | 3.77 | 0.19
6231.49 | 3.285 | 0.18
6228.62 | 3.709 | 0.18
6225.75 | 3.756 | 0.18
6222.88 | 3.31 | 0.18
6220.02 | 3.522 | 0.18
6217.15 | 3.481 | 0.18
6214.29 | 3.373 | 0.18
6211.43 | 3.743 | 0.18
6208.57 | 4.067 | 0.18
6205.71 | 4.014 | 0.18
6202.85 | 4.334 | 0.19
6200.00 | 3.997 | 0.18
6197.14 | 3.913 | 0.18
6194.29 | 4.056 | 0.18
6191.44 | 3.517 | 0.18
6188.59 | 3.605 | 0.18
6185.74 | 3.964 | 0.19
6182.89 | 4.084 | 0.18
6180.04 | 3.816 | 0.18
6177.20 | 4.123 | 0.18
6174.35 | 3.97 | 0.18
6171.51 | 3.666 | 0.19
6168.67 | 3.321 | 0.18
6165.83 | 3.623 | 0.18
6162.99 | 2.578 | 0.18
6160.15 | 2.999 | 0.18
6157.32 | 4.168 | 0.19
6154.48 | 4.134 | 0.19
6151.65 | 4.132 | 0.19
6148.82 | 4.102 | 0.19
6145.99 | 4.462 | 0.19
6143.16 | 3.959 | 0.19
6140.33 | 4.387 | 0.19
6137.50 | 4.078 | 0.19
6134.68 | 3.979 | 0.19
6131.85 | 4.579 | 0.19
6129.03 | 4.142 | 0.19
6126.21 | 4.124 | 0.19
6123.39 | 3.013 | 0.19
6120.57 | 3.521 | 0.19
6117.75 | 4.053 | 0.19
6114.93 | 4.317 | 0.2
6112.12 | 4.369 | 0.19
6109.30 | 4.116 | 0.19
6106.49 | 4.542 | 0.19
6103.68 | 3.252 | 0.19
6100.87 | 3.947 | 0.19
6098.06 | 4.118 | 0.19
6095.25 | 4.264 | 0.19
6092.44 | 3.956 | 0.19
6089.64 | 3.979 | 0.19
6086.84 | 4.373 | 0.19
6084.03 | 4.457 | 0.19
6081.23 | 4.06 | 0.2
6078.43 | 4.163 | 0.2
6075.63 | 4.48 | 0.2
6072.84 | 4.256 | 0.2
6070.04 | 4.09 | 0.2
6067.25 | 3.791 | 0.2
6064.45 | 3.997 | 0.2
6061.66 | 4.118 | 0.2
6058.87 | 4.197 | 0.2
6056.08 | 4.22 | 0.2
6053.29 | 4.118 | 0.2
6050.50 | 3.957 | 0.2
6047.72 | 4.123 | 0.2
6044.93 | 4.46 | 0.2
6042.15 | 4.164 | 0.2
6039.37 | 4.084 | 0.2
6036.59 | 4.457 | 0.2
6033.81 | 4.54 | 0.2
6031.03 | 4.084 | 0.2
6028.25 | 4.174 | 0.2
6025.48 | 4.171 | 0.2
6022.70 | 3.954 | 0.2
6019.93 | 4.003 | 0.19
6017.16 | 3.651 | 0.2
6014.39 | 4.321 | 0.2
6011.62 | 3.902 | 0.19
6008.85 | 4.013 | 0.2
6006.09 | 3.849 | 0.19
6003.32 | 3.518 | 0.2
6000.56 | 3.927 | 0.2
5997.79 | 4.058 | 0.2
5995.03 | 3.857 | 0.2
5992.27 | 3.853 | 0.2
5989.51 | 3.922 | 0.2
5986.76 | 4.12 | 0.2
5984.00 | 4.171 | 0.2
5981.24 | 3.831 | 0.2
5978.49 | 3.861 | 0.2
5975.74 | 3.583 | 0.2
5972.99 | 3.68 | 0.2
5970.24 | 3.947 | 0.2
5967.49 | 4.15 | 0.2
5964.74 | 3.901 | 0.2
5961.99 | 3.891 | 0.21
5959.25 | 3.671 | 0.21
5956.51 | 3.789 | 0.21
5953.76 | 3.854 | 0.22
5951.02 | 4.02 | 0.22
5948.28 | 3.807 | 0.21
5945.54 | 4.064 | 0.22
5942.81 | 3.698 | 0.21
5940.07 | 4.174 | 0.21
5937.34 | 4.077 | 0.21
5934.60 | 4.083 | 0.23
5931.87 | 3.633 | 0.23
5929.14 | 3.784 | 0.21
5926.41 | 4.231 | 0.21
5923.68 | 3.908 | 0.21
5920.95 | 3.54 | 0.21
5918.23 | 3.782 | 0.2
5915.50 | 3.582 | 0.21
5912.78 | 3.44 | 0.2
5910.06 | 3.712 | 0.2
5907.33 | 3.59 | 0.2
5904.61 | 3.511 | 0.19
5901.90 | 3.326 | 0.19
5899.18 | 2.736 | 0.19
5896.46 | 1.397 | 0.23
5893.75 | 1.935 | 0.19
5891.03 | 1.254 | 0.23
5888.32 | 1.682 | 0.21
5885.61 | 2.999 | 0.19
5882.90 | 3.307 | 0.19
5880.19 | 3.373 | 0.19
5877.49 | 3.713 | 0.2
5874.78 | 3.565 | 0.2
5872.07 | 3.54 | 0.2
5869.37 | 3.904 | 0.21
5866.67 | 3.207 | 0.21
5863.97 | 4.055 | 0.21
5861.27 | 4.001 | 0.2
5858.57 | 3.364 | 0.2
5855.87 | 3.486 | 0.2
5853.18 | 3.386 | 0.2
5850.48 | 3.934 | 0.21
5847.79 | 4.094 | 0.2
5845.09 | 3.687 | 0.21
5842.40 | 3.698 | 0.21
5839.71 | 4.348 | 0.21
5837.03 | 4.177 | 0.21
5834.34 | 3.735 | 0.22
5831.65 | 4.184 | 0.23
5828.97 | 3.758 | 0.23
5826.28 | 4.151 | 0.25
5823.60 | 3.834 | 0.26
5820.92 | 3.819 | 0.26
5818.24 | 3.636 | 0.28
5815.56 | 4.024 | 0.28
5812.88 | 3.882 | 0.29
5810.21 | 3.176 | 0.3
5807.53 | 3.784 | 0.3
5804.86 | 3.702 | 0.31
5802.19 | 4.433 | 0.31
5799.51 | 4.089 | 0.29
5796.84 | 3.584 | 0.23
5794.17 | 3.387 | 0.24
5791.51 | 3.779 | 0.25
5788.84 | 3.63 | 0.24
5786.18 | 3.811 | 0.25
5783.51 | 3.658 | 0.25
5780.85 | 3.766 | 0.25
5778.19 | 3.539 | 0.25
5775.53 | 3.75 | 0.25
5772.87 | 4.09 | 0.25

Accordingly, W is 3.47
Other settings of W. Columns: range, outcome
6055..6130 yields 4.07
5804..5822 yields 3.72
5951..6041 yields 3.96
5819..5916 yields 3.43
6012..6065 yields 4.14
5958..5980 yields 3.84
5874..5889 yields 3.15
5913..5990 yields 3.88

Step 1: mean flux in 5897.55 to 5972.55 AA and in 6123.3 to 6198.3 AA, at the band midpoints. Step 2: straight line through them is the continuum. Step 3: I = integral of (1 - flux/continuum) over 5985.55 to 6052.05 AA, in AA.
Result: -4.17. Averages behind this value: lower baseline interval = 3.76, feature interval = 4.05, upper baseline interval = 3.89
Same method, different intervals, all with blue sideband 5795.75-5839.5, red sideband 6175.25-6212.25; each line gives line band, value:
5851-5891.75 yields 6.2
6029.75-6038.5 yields -1.0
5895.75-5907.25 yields 2.9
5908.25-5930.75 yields 0.9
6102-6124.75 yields 0.2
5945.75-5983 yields 0.5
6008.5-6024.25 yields -0.2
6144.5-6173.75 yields 1.6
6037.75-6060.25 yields -1.4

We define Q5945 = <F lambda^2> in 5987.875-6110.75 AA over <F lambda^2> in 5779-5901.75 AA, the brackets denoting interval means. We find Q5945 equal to 1.2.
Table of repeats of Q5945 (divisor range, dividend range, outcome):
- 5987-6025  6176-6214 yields 1.06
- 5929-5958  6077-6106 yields 1.09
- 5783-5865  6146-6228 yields 1.12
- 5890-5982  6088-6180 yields 1.17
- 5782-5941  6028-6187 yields 1.22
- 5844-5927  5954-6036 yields 1.23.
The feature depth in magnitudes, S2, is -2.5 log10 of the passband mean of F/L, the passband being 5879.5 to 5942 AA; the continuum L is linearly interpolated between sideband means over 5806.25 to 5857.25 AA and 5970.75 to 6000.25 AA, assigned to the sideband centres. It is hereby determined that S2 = 0.183 mag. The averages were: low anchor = 3.83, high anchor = 3.9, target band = 3.27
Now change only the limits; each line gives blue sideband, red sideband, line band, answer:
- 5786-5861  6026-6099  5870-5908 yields 0.34 mag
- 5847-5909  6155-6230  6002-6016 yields -0.15 mag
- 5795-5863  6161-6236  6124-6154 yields -0.12 mag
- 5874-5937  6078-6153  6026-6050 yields -0.13 mag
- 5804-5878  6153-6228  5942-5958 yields -0.03 mag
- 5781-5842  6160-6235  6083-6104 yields -0.09 mag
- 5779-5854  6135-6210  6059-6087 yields -0.08 mag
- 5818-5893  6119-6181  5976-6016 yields -0.07 mag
